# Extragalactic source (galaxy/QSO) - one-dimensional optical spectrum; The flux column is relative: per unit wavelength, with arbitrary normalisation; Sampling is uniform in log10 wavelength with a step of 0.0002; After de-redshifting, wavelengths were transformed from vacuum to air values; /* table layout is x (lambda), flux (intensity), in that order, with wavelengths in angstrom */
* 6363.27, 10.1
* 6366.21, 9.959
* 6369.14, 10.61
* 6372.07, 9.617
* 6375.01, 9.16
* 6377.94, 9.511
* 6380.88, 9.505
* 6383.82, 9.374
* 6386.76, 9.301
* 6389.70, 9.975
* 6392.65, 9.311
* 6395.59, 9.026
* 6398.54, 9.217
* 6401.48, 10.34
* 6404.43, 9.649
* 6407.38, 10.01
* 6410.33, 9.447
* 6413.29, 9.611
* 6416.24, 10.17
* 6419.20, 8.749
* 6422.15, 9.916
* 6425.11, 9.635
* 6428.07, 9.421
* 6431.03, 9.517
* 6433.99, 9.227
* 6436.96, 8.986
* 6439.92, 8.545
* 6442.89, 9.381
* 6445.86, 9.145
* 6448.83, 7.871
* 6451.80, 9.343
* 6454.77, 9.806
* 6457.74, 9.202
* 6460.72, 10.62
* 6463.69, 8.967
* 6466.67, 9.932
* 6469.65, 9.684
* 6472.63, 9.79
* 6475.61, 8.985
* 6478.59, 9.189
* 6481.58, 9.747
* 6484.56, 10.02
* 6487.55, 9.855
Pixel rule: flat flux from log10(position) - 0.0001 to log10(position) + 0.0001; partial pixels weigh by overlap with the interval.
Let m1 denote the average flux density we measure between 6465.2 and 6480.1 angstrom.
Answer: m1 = 9.51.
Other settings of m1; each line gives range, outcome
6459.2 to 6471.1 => 9.8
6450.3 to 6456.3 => 9.58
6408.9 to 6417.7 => 9.74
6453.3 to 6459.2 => 9.51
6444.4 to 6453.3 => 8.79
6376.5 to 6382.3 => 9.5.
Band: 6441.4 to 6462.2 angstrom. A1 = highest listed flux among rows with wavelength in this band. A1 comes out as 10.62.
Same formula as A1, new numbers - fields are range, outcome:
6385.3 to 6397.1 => 9.975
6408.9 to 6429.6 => 10.17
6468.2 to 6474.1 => 9.79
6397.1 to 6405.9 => 10.34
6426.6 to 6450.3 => 9.517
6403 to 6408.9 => 10.01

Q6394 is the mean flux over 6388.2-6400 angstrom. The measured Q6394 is 9.38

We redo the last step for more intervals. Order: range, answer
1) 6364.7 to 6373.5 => 10.1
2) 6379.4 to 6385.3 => 9.44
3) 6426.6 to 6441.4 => 9.14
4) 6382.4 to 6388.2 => 9.34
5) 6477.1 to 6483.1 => 9.47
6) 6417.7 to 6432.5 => 9.45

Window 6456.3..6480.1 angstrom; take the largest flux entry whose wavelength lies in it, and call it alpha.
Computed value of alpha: 10.62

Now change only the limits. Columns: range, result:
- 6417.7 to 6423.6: 9.916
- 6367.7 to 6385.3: 10.61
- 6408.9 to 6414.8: 9.611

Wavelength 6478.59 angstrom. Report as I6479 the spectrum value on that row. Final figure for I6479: 9.189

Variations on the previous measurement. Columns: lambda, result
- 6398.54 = 9.217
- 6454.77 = 9.806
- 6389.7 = 9.975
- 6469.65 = 9.684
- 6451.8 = 9.343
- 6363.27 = 10.1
